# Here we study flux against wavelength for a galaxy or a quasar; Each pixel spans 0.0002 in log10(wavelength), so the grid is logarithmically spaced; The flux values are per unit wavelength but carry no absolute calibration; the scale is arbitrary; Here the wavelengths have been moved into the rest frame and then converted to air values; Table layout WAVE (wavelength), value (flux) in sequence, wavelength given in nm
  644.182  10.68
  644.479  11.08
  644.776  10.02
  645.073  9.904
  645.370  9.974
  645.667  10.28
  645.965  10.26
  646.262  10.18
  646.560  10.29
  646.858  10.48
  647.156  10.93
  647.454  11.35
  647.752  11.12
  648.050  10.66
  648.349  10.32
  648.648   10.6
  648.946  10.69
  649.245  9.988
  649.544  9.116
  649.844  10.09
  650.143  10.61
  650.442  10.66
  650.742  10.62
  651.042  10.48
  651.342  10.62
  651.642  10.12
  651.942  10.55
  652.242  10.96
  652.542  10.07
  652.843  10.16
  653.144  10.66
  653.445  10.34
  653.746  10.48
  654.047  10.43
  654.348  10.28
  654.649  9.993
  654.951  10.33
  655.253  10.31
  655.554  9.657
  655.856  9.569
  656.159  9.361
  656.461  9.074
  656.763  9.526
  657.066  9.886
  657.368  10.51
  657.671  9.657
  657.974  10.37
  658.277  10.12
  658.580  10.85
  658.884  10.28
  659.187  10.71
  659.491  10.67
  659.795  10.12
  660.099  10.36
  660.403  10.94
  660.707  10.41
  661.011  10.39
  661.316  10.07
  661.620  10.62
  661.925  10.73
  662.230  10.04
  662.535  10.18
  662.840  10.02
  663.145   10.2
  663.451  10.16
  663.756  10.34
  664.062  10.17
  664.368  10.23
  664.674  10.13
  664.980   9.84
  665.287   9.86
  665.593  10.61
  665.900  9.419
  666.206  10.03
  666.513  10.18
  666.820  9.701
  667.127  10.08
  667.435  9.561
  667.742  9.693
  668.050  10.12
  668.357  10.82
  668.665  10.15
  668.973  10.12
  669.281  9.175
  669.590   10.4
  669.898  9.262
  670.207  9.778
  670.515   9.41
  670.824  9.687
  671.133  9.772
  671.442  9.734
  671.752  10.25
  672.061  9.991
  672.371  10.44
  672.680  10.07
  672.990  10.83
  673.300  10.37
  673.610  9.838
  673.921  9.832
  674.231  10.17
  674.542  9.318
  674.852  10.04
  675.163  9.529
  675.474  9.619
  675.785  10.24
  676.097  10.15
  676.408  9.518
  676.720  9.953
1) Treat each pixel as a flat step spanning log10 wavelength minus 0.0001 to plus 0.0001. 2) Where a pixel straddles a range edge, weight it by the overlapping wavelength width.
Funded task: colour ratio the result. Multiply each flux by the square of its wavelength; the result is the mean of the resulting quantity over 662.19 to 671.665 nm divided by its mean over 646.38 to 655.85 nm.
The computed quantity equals 1.0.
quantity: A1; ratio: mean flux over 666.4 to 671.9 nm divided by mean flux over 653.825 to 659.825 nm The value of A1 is 0.98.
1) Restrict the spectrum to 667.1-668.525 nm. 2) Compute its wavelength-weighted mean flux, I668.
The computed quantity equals 10.1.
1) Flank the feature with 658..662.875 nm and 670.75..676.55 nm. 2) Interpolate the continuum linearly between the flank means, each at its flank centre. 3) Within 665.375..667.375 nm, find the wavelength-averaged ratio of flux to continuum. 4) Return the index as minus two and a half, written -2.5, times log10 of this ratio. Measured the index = 0.03 mag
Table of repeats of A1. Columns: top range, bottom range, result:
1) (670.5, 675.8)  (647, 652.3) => 0.95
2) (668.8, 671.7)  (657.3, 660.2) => 0.94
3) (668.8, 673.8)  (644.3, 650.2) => 0.96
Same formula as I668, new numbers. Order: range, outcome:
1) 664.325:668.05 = 9.94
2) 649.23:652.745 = 10.3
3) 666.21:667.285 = 9.99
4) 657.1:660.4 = 10.4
